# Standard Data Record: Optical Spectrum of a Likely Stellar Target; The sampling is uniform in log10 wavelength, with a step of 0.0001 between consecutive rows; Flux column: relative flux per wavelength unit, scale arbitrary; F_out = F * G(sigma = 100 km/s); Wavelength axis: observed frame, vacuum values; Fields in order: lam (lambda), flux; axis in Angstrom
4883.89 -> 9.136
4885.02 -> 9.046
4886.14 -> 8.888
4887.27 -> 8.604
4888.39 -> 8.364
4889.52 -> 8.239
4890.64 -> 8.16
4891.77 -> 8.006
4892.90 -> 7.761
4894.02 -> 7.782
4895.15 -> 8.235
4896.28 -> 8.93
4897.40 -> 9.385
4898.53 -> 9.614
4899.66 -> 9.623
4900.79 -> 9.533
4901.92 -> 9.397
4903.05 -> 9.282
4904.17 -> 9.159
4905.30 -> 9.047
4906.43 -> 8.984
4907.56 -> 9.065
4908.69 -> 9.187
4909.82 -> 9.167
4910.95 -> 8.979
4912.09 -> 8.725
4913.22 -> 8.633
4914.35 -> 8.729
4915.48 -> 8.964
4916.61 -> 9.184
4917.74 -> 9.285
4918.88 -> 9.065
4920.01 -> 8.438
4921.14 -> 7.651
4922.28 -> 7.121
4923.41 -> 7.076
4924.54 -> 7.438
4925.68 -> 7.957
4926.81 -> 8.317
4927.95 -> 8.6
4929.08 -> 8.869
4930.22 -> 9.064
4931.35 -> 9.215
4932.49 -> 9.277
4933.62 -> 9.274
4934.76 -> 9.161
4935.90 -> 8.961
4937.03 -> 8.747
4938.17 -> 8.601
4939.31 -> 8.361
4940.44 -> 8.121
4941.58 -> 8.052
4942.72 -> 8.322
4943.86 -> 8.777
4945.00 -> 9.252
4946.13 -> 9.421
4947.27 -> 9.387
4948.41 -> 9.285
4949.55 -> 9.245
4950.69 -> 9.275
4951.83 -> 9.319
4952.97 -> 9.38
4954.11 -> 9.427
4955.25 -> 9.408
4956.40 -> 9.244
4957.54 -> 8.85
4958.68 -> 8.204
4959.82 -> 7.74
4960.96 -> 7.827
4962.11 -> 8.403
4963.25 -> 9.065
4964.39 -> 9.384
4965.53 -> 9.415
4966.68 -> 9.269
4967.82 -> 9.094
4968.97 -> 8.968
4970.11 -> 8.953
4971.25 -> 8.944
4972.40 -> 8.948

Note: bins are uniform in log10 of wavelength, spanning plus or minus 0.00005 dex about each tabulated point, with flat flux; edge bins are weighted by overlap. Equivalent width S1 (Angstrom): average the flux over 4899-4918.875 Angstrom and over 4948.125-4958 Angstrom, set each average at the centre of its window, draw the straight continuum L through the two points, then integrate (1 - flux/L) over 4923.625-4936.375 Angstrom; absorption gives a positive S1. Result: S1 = 0.7 Angstrom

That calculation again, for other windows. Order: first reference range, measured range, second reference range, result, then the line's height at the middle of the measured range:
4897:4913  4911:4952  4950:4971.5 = 1.8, 9.09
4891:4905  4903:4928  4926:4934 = 0.9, 8.9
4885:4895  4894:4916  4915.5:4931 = -2.0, 8.31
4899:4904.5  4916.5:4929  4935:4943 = 1.0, 8.89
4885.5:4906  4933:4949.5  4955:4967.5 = -0.1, 8.79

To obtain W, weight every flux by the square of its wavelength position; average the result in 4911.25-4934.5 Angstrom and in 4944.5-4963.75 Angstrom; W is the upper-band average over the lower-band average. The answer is 1.1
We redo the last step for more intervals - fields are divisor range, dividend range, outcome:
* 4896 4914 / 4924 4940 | 0.96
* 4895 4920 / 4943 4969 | 1.01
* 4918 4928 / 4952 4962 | 1.12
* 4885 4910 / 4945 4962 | 1.04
